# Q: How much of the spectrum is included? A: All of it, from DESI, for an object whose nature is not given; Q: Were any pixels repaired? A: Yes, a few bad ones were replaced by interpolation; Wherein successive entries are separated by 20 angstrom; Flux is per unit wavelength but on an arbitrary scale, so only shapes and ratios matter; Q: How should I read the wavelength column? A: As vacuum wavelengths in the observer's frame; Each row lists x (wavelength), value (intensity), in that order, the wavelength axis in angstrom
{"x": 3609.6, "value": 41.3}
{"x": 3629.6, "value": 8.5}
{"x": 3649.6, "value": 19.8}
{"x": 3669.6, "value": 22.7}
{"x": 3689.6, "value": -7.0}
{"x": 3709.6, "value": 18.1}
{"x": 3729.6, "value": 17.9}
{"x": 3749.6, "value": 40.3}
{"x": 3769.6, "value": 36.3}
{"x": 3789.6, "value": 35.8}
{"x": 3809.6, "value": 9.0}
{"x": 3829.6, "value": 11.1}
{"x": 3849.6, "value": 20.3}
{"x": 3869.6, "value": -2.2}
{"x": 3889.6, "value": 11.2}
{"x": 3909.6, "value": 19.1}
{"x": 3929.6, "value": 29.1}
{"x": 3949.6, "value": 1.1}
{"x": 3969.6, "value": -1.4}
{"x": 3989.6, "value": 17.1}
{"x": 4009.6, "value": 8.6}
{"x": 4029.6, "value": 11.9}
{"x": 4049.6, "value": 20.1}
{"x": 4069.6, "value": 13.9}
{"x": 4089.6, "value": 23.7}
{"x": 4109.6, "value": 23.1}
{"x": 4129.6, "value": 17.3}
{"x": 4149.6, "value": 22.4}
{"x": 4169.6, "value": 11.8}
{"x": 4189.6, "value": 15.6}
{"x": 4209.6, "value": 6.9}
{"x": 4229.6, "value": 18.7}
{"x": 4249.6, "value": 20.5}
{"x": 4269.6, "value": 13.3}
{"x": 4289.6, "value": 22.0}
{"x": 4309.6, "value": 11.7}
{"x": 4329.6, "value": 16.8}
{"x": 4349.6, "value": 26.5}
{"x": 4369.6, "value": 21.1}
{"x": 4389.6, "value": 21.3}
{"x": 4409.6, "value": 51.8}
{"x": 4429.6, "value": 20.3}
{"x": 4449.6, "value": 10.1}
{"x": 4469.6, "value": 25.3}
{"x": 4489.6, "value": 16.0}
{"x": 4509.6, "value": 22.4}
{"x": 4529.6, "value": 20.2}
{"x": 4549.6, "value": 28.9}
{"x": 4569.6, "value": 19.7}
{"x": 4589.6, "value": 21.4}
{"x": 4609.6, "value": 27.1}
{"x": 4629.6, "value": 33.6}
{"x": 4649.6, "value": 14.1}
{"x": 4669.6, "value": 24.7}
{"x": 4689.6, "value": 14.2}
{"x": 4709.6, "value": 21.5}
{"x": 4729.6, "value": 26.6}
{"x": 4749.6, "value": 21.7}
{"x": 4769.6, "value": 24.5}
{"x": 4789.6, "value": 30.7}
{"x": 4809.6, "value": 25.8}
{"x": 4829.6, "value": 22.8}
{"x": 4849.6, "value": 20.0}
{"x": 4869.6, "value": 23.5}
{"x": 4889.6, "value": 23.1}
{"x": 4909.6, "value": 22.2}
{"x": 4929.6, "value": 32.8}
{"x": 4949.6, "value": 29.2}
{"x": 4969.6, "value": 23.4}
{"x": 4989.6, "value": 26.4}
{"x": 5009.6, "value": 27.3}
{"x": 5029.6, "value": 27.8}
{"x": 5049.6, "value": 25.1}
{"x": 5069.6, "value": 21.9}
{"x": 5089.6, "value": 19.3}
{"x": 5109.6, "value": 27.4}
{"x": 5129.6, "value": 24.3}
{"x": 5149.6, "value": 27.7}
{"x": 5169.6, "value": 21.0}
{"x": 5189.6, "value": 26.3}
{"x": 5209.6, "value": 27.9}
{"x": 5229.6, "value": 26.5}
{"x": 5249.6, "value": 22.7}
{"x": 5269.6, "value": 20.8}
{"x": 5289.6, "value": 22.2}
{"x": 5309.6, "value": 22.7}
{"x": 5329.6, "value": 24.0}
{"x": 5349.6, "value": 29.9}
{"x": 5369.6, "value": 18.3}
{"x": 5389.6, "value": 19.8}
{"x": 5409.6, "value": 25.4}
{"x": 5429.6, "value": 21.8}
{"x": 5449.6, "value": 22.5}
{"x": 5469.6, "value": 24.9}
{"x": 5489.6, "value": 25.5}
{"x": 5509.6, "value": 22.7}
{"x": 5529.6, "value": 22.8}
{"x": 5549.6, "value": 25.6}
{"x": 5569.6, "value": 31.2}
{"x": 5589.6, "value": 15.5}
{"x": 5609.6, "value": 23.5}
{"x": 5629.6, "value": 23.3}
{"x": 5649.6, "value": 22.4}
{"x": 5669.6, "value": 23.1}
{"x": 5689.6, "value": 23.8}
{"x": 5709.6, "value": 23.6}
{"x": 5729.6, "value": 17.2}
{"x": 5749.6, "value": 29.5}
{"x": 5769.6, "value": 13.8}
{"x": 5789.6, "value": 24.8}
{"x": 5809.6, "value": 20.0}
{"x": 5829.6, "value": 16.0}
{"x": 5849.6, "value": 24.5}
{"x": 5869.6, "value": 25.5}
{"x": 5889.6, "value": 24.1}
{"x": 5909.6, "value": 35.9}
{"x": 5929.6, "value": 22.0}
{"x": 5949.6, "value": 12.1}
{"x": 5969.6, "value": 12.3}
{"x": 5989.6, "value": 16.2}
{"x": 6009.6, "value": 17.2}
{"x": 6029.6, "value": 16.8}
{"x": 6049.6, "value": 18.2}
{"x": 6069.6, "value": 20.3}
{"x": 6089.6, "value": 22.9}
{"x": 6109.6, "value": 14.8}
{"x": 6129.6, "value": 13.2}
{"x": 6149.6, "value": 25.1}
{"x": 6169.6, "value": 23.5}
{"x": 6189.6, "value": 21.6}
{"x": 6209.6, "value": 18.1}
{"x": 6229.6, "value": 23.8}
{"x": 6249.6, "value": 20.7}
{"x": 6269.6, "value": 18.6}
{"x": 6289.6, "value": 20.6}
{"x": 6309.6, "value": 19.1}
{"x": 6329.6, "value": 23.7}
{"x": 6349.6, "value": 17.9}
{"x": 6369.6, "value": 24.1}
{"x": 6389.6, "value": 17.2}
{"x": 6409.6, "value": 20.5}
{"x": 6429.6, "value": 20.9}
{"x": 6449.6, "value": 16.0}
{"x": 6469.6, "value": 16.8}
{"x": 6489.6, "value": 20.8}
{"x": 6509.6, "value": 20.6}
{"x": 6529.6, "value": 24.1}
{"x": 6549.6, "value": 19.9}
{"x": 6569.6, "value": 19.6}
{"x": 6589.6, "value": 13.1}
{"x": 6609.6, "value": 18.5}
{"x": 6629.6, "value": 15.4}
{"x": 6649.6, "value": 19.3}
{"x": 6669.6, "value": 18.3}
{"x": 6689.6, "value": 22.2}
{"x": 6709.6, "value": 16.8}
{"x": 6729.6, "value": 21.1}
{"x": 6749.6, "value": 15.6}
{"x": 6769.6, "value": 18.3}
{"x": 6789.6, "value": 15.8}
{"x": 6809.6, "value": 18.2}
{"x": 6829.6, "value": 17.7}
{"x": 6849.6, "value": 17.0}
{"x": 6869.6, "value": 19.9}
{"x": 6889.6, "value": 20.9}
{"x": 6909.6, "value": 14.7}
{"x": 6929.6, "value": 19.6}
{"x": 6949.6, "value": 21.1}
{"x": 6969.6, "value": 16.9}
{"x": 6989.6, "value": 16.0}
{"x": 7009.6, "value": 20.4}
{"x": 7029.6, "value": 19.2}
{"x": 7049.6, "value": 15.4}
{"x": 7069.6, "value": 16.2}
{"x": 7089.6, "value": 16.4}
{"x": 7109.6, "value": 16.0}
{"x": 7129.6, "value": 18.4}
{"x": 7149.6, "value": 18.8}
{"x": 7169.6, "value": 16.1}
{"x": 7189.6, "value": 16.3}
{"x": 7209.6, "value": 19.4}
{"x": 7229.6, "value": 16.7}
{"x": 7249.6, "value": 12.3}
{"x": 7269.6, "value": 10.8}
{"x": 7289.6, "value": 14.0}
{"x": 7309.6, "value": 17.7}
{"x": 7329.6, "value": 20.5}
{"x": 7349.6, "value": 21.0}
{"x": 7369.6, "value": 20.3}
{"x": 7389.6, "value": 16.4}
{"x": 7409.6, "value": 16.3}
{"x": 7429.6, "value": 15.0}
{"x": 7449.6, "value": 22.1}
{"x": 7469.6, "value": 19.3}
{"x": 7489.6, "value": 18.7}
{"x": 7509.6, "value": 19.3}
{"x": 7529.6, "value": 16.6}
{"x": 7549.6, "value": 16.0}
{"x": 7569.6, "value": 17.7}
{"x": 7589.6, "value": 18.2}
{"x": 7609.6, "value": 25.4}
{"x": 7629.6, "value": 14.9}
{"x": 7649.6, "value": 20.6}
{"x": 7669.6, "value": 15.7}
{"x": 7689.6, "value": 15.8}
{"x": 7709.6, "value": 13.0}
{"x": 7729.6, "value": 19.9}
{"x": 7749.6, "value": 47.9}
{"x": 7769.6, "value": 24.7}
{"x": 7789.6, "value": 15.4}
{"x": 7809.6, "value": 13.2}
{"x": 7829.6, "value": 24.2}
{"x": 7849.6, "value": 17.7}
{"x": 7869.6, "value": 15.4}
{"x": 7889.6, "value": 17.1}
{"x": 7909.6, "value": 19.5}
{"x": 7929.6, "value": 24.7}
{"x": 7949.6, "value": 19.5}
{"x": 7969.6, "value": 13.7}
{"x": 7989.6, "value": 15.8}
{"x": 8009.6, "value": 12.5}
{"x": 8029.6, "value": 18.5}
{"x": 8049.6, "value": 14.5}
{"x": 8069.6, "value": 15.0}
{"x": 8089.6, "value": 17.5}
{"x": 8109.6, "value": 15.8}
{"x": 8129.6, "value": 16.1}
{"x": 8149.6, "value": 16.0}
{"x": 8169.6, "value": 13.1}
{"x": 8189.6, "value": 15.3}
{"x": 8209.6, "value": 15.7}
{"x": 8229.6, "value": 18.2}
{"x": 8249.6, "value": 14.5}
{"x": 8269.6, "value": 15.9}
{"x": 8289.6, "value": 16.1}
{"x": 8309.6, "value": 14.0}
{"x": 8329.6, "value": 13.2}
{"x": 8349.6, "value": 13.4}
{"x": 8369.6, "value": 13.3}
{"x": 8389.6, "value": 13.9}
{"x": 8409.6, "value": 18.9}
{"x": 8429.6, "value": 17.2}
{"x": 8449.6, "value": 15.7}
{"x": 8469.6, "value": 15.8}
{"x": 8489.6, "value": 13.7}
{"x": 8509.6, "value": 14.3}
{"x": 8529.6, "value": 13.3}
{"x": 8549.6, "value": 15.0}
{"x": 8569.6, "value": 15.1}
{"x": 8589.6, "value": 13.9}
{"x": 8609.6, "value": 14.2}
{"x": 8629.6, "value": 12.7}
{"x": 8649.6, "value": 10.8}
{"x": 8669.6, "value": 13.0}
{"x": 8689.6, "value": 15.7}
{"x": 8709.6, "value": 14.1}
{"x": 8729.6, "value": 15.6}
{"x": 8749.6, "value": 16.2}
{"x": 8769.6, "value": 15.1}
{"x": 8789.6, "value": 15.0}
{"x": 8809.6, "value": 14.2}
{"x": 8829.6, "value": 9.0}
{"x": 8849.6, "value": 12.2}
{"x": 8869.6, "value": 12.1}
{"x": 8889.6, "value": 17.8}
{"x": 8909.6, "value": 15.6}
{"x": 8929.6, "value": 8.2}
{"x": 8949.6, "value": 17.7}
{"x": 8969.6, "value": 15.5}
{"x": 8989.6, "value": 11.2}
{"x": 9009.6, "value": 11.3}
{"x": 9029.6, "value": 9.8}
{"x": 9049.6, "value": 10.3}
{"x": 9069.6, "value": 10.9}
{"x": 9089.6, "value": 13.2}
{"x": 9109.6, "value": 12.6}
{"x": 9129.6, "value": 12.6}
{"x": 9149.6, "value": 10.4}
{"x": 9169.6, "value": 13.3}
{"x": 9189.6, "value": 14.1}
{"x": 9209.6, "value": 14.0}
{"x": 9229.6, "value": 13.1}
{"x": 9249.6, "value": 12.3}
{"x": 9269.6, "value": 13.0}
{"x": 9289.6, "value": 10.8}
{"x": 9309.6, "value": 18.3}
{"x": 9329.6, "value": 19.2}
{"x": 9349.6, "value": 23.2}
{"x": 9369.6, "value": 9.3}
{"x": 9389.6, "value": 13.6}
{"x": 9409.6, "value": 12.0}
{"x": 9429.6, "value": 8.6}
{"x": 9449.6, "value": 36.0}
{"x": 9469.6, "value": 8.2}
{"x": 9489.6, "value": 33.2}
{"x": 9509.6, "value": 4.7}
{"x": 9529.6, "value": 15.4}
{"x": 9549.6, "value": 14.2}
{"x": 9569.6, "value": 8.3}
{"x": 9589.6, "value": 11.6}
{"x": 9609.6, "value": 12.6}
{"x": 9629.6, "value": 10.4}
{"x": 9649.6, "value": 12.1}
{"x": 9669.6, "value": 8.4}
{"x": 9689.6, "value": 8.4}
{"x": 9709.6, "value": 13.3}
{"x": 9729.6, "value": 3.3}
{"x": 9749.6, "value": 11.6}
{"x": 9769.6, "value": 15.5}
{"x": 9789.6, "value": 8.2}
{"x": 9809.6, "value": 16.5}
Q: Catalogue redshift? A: 0.181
